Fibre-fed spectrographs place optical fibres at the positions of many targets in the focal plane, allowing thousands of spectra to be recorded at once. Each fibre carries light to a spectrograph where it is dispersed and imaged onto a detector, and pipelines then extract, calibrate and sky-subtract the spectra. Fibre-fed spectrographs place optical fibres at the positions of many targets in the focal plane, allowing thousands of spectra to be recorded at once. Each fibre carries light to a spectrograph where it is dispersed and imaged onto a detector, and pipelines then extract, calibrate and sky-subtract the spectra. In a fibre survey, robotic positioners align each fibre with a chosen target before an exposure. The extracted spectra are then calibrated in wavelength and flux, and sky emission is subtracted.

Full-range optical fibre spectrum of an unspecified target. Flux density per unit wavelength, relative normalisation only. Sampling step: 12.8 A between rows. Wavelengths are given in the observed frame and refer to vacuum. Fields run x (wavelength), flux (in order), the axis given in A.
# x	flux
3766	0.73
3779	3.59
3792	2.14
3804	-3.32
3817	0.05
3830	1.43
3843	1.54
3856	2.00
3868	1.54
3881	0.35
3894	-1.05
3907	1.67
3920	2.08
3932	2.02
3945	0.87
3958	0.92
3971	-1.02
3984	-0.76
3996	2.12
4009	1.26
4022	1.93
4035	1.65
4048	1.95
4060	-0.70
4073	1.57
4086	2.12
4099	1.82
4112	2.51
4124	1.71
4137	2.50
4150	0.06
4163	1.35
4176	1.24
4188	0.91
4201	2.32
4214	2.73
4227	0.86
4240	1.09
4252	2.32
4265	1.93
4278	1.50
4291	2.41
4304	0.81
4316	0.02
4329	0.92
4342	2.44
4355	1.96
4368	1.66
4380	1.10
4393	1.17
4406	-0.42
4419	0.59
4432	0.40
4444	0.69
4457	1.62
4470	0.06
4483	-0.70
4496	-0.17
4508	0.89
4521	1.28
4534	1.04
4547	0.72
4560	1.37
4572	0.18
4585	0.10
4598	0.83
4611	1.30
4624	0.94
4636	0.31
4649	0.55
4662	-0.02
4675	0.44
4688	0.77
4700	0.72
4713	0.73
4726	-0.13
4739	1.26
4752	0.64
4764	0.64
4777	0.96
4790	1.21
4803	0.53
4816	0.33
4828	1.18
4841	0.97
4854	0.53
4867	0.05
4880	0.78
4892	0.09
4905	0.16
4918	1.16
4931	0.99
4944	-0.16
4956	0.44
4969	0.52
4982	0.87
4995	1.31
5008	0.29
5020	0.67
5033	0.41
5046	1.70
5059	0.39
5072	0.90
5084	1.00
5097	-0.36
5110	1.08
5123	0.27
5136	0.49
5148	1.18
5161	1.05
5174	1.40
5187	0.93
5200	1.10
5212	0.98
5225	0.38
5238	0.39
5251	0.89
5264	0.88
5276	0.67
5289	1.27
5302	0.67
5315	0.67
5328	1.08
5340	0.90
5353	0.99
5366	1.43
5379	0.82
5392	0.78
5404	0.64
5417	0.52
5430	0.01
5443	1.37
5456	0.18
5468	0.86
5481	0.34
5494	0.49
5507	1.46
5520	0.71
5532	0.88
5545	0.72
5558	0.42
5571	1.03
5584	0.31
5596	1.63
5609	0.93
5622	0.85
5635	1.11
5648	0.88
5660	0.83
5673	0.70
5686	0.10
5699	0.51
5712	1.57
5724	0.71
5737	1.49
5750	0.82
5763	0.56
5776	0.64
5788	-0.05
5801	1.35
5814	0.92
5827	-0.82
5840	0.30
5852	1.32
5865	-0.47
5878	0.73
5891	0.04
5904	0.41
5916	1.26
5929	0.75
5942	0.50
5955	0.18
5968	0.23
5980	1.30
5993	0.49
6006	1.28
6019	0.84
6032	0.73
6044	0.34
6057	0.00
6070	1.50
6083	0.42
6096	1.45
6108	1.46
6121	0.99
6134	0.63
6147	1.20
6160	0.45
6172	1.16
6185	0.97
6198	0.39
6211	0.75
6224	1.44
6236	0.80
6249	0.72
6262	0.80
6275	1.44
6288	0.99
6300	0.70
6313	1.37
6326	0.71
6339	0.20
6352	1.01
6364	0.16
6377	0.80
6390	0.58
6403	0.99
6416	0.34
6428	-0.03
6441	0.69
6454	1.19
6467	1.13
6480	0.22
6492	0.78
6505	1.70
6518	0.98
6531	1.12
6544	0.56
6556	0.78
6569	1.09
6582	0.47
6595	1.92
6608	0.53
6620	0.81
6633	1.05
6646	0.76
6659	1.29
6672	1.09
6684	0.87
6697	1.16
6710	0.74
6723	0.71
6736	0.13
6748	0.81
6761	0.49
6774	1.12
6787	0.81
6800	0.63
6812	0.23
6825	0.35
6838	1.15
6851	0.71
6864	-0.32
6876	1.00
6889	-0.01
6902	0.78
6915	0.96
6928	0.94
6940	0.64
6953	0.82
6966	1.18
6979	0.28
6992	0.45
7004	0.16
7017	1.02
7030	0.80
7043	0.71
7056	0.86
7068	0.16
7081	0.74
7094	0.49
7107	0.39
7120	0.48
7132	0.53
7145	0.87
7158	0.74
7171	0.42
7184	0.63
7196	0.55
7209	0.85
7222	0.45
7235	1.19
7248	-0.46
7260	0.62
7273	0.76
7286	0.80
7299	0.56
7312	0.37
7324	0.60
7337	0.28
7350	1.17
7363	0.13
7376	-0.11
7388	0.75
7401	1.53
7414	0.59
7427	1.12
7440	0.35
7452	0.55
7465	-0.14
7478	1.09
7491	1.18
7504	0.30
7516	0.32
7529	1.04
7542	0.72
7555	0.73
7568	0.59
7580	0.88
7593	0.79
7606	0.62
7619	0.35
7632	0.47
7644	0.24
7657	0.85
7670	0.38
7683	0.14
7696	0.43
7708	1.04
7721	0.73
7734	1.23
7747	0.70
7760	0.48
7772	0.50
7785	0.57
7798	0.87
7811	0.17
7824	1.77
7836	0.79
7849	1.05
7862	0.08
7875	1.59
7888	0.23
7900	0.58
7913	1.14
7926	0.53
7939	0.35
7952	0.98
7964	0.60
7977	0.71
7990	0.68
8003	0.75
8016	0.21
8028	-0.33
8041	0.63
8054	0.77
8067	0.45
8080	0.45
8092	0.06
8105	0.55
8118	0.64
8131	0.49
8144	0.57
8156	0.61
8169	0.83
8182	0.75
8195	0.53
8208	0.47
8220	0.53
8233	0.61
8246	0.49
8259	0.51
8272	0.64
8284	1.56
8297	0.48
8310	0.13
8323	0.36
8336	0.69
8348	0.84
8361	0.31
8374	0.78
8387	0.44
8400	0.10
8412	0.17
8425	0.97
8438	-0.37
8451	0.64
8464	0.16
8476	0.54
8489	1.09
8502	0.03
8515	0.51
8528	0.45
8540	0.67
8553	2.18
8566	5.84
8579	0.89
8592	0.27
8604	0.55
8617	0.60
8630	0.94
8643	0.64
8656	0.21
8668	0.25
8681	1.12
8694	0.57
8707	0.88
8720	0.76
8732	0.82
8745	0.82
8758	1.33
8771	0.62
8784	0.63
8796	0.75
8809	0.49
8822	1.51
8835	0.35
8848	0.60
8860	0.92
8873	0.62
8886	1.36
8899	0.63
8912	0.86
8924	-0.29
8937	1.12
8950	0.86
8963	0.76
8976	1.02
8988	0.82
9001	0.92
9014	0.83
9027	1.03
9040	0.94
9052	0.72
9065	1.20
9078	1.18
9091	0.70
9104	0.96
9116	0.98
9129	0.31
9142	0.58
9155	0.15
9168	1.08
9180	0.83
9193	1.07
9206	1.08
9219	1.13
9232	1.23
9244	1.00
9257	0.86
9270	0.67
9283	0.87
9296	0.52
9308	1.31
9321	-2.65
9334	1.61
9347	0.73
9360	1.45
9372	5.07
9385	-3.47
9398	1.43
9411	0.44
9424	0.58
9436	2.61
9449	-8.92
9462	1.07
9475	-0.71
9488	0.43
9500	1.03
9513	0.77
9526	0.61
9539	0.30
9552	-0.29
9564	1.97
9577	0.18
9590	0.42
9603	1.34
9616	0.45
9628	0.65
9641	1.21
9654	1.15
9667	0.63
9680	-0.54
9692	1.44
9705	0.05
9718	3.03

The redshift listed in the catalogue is 1.30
